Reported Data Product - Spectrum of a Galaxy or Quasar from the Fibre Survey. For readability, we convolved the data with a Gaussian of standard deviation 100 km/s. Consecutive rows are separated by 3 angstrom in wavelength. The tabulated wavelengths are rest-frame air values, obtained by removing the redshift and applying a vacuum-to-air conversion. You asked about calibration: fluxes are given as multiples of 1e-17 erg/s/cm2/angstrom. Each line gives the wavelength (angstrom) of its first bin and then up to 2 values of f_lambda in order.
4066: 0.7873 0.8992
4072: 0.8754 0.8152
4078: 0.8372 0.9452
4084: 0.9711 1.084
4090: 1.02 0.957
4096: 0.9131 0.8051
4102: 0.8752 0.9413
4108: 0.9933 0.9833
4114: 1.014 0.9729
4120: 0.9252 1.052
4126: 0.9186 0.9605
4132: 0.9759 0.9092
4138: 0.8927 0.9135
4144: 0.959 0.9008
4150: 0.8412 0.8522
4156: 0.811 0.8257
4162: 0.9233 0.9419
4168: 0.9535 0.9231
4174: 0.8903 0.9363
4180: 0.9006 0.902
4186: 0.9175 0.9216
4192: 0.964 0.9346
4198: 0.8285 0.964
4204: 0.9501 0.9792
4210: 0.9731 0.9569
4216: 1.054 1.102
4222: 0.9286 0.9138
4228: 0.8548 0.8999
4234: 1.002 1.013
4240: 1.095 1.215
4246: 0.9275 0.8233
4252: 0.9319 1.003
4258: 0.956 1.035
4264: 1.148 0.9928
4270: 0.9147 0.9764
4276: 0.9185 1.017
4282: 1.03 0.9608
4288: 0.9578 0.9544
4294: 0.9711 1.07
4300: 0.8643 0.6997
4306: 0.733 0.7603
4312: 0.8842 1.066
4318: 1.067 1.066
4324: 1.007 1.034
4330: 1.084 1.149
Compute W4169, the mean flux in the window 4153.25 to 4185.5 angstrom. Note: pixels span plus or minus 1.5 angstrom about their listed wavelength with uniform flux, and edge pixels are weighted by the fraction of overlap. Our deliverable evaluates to 0.899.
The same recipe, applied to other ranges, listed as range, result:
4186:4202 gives 0.921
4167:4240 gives 0.947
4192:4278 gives 0.975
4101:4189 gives 0.925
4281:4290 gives 0.979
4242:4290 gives 0.985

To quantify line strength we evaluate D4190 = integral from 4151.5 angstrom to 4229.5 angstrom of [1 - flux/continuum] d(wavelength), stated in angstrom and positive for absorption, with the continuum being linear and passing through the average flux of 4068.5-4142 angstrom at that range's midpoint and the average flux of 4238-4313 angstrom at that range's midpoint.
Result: 1.62 angstrom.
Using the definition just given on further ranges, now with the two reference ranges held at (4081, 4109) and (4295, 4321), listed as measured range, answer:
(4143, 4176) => 1.54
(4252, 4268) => -1.83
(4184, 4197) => 0.01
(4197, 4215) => -0.43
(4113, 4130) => -0.52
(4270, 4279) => -0.41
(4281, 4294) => -0.92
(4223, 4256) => -1.82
